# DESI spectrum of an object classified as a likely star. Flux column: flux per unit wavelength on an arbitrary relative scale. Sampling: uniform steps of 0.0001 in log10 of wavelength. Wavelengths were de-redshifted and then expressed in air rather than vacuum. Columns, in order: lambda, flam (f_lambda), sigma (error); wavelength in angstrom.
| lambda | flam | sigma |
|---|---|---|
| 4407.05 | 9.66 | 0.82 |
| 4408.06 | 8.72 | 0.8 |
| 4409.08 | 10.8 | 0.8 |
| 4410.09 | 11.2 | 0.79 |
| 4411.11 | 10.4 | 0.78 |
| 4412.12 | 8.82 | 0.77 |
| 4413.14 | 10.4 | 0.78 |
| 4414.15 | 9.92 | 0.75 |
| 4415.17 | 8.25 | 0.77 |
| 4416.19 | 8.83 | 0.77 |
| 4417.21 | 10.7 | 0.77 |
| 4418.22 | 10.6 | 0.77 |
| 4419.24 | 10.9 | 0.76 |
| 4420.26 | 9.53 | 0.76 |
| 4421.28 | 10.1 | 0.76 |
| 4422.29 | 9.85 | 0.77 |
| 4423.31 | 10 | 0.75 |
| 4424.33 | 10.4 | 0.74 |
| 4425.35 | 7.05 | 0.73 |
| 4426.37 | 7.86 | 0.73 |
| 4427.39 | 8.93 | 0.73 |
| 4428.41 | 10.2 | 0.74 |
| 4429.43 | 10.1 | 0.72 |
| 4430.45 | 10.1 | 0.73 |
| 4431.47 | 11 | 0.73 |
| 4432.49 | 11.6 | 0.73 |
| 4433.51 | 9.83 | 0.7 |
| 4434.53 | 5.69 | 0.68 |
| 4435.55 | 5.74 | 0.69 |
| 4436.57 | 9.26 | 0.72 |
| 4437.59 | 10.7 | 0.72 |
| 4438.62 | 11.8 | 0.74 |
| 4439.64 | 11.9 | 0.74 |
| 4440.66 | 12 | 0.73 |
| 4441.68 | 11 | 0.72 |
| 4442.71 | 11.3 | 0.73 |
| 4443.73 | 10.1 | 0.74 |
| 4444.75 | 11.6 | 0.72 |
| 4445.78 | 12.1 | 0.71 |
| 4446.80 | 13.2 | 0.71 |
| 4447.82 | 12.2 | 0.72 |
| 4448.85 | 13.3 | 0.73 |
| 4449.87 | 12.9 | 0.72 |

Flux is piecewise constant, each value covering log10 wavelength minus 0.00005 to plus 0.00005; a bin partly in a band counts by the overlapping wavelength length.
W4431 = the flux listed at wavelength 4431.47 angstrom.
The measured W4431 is 11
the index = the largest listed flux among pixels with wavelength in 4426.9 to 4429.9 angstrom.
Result 10.2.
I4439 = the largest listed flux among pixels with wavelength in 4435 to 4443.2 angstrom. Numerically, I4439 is 12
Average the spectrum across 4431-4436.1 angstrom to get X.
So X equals 8.77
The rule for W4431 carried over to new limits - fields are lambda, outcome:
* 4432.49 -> 11.6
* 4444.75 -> 11.6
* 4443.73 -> 10.1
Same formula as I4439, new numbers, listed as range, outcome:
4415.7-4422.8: 10.9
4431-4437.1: 11.6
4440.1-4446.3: 12.1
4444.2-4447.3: 13.2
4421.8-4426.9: 10.4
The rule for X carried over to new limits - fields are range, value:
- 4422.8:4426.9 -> 8.82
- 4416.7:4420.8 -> 10.4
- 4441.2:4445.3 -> 11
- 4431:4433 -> 11.3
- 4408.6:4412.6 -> 10.3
